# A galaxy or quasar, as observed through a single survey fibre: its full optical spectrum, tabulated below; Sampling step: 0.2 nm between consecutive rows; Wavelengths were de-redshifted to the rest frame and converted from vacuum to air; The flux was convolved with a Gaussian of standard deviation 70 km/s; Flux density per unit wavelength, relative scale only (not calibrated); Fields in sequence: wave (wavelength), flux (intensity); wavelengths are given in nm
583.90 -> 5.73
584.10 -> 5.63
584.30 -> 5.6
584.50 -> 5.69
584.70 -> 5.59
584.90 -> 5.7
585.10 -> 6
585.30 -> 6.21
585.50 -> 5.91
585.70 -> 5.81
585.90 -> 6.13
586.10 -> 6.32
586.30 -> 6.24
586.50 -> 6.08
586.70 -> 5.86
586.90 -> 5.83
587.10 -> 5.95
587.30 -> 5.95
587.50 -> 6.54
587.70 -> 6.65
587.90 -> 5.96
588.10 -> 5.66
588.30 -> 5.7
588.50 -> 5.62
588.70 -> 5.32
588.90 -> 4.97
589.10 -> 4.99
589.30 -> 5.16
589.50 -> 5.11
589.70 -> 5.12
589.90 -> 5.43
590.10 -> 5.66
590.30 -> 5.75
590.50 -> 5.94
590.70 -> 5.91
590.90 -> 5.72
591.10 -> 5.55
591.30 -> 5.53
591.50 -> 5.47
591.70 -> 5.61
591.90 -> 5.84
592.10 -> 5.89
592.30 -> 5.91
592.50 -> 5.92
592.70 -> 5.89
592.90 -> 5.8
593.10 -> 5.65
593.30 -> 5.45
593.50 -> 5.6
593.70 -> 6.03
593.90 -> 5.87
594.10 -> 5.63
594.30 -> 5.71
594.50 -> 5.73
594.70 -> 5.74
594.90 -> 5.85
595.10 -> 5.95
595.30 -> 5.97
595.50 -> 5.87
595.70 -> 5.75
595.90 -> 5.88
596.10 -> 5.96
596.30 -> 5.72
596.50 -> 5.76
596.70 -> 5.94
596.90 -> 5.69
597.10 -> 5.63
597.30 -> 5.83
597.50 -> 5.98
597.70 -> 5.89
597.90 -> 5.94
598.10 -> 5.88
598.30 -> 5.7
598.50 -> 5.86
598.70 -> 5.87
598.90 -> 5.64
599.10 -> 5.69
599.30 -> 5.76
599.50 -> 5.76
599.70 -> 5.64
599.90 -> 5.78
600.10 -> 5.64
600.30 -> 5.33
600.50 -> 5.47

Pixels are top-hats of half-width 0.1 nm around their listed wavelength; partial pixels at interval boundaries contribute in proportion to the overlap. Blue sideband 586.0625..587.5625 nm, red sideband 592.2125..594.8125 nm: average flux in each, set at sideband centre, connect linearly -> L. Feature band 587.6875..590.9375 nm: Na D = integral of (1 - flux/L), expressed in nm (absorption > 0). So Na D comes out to 0.23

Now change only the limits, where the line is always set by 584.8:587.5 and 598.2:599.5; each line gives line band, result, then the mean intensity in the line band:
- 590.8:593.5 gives 0.09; 5.71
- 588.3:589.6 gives 0.16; 5.23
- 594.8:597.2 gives -0.01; 5.83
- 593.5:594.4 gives 0.01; 5.79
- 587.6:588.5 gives 0.00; 5.95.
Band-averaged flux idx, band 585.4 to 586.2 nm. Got 6.04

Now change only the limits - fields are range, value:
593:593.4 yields 5.55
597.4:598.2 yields 5.92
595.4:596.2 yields 5.87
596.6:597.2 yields 5.75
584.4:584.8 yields 5.64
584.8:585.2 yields 5.85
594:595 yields 5.73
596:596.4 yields 5.84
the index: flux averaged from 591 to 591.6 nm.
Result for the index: 5.52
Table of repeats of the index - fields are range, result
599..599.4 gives 5.72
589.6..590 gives 5.28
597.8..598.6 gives 5.84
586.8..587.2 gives 5.89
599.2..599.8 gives 5.72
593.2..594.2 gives 5.72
